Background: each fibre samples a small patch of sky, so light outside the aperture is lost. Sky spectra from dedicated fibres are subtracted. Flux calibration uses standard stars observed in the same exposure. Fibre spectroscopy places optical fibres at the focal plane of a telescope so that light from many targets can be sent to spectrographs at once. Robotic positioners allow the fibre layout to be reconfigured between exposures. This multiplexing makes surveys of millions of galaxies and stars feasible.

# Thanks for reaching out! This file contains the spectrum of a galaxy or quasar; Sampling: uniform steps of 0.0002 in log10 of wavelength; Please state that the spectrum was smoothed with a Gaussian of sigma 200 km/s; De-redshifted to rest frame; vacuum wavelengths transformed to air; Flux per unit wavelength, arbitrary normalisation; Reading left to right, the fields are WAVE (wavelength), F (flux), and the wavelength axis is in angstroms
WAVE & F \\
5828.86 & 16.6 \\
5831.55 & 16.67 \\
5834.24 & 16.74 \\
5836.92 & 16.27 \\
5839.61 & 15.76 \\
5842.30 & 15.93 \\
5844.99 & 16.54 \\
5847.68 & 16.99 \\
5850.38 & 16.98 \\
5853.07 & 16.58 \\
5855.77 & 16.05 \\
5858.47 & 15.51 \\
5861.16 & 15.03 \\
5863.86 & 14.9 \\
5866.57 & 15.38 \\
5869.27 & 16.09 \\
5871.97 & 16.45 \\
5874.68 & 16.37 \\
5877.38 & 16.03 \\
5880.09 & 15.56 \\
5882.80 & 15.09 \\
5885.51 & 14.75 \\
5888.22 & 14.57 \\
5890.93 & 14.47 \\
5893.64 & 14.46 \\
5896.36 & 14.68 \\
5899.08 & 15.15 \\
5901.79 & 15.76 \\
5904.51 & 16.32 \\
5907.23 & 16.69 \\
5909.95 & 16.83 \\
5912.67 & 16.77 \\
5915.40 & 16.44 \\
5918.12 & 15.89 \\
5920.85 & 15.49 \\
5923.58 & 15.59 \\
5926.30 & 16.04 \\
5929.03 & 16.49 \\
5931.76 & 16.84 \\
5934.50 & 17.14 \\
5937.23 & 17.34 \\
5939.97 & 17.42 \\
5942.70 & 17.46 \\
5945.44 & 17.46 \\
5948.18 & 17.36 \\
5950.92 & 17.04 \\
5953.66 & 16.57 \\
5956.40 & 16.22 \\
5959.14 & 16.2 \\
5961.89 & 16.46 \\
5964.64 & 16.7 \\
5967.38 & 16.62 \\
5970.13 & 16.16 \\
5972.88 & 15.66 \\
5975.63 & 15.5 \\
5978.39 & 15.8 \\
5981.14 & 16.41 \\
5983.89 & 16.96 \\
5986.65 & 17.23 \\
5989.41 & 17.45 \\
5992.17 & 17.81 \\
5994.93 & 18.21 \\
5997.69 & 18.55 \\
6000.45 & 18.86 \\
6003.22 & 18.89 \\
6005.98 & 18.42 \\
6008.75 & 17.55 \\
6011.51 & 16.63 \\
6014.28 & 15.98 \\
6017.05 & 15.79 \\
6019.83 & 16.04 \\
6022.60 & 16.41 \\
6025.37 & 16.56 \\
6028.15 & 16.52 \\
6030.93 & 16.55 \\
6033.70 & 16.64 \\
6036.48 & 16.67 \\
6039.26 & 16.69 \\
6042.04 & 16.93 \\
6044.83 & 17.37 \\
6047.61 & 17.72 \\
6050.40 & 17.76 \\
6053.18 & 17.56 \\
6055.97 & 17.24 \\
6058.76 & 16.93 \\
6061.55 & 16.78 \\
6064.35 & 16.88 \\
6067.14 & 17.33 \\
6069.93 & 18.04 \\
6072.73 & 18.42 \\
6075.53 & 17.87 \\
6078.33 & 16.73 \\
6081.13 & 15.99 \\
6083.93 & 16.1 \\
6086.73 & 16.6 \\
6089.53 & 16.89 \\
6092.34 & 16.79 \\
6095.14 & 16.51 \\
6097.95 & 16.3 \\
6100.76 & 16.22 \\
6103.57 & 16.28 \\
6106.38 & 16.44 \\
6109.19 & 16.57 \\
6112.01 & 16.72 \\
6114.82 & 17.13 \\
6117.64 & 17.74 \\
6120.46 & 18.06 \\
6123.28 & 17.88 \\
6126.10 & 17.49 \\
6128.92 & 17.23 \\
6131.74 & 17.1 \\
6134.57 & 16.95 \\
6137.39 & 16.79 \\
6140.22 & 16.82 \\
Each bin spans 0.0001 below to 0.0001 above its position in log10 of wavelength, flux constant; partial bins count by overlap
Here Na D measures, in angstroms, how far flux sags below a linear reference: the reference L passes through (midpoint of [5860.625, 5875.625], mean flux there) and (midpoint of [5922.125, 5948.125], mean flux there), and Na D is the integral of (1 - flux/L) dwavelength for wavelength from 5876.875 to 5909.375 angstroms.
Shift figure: 1.7 angstroms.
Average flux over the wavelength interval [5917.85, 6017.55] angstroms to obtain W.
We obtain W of 16.9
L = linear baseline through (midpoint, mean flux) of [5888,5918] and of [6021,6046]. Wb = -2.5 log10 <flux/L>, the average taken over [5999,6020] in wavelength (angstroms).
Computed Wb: -0.05 mag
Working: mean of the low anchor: 15.7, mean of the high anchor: 16.7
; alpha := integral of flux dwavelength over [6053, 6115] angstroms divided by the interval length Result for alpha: 16.9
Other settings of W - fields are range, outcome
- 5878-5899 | 14.9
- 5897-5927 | 16.1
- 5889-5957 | 16.3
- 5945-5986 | 16.5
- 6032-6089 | 17.1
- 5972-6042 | 17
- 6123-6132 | 17.4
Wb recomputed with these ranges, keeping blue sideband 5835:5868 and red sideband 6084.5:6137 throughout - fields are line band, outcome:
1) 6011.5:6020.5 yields 0.038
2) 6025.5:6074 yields -0.029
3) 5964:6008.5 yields -0.047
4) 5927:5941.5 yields -0.046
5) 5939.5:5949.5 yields -0.070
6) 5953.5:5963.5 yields 0.003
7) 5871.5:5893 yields 0.054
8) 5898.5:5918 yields -0.007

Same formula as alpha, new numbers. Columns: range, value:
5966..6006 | 17.2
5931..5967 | 16.9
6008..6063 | 16.8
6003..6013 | 17.7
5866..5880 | 16.1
